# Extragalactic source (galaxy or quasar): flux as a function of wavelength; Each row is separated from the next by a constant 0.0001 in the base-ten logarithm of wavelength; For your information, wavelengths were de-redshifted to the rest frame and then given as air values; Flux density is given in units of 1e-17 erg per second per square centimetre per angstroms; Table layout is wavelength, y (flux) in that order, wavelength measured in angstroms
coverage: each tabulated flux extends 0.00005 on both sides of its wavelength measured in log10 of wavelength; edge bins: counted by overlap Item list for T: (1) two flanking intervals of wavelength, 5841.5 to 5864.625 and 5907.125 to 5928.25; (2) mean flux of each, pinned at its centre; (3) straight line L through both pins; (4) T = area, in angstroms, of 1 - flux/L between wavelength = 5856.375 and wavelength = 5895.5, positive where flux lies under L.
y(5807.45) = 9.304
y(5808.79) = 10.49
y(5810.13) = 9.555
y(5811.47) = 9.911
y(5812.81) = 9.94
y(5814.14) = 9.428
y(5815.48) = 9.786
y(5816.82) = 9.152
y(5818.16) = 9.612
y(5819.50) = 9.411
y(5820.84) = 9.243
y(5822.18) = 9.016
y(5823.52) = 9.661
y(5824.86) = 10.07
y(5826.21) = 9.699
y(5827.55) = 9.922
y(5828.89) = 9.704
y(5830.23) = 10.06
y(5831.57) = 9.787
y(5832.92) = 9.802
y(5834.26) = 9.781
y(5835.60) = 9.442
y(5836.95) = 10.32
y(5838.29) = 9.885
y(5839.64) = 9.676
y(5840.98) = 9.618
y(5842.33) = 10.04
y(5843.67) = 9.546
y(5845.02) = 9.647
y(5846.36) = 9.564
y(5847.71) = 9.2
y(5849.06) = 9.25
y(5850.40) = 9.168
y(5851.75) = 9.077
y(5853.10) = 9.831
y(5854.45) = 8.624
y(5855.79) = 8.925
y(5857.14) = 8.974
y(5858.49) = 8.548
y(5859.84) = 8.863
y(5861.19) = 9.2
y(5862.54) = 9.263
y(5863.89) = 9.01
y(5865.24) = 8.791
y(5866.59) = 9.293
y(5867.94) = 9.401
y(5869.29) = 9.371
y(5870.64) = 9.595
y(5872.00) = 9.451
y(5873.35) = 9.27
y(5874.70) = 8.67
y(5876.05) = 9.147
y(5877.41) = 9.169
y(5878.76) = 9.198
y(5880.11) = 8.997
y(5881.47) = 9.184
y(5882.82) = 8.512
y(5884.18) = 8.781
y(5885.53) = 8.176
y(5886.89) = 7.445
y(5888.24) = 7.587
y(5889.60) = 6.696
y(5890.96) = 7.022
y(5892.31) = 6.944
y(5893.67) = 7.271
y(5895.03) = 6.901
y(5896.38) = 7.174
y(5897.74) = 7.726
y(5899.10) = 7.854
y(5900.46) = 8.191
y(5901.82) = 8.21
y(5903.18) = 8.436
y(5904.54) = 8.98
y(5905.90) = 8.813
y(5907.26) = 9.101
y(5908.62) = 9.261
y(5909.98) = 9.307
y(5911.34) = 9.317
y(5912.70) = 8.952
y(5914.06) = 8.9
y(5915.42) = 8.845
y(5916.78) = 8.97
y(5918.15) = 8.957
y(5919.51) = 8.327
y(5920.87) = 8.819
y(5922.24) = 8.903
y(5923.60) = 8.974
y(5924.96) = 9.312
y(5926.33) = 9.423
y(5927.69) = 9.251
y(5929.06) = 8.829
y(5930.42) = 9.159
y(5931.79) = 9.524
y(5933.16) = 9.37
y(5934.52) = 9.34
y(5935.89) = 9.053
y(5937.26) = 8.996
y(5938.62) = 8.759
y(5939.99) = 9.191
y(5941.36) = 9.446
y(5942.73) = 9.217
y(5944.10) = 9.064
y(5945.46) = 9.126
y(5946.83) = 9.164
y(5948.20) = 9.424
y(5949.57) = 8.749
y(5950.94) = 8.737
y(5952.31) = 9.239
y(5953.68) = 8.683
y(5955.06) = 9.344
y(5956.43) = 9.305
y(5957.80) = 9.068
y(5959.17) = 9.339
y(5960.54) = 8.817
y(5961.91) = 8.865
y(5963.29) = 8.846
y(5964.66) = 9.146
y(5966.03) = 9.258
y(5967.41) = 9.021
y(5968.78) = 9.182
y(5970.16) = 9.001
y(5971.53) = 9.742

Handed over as 2.4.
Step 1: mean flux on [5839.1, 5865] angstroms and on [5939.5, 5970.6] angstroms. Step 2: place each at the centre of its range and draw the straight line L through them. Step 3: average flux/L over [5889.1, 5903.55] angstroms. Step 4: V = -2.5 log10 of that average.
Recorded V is 0.22 mag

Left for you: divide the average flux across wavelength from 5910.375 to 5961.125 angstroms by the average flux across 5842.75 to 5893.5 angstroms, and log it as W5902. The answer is 1.03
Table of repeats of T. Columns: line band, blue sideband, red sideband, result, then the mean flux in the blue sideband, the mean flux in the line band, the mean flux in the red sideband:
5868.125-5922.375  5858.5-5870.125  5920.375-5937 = 3.7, 9.12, 8.51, 9.16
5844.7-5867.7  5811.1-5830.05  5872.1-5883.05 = 0.4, 9.62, 9.13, 9.07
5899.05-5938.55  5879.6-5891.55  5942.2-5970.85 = -2.0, 8.03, 8.96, 9.08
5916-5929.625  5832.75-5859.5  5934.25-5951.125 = 0.3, 9.43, 8.97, 9.1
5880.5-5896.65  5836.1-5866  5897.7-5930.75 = 2.4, 9.32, 7.68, 8.85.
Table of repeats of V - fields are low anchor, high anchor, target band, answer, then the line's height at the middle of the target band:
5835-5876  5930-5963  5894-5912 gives 0.10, 9.21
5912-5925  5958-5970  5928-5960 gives -0.02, 8.98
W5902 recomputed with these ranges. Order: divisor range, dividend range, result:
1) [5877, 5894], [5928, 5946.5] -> 1.13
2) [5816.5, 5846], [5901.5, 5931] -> 0.93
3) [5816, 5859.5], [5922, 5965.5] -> 0.96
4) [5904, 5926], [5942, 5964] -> 1.01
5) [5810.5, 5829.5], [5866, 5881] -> 0.96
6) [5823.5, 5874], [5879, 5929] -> 0.89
